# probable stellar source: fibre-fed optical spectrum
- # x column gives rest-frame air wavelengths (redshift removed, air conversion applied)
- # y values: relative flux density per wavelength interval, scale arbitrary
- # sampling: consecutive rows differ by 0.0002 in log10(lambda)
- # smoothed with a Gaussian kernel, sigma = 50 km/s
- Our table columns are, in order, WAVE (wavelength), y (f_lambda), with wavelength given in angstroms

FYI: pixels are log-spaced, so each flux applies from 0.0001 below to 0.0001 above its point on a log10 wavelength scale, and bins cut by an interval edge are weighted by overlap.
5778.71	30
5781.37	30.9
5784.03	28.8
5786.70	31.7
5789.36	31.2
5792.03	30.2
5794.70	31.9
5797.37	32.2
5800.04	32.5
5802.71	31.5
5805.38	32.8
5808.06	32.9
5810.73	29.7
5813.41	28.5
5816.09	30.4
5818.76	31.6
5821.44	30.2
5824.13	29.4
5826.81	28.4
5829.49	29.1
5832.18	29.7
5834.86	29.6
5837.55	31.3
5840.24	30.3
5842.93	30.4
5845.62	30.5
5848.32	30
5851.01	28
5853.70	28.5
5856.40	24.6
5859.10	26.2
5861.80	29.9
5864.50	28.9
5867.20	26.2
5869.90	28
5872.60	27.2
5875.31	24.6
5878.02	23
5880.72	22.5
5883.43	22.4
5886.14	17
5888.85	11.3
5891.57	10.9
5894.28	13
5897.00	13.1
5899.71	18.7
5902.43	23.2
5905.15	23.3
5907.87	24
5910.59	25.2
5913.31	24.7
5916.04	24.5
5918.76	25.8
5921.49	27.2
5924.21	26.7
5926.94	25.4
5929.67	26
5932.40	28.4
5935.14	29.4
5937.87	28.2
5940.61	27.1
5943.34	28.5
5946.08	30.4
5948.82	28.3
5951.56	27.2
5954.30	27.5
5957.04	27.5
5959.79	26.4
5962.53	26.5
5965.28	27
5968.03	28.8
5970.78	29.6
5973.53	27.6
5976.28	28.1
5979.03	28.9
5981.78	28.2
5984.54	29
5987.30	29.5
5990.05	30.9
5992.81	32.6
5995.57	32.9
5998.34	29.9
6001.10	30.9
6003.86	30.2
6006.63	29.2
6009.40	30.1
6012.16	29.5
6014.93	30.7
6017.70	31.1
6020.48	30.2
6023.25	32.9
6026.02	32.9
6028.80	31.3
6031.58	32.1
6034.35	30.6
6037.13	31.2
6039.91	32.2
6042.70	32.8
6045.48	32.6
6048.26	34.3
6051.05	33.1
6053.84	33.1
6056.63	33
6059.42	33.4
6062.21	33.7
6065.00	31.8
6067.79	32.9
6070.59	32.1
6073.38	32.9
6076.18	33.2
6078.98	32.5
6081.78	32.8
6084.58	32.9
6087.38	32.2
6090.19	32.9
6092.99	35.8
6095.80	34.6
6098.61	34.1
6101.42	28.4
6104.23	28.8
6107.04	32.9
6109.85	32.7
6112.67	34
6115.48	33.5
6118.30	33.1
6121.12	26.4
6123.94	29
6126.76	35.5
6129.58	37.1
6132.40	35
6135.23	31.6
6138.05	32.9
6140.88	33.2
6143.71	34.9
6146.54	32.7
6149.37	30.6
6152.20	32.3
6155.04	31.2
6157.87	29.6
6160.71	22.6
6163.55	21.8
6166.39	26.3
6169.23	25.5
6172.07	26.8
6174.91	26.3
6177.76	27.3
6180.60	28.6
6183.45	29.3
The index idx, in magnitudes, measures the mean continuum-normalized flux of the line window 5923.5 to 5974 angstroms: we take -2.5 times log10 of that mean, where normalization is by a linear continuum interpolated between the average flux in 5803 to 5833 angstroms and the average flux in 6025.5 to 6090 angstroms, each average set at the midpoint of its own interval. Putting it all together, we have 0.14 mag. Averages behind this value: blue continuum 30.3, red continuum 32.6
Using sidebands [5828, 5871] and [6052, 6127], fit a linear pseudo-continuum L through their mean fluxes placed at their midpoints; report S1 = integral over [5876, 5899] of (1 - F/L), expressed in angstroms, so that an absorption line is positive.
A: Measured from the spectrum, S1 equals 9.75 angstroms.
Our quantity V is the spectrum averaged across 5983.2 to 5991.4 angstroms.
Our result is 29.8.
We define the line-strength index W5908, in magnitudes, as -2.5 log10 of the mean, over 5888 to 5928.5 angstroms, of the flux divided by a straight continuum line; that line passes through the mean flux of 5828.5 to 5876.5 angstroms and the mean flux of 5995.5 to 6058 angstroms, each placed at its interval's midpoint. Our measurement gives 0.355 mag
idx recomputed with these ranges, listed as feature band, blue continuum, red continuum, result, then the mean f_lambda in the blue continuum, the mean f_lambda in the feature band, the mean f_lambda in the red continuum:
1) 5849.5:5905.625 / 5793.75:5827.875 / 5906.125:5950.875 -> 0.269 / 30.9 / 22.4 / 26.8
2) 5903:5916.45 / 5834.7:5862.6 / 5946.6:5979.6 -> 0.170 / 29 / 24.3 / 27.8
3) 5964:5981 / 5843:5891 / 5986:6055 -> 0.043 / 25.1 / 28.3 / 31.5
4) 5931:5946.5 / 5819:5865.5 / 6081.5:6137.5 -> 0.069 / 29.2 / 28.5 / 32.7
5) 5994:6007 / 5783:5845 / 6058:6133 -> 0.044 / 30.6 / 30.7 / 32.7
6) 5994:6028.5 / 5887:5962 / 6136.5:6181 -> -0.191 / 24.1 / 30.9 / 28.9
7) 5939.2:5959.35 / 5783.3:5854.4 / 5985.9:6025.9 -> 0.101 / 30.4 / 28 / 30.8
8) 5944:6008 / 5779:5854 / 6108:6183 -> 0.052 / 30.5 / 29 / 30.4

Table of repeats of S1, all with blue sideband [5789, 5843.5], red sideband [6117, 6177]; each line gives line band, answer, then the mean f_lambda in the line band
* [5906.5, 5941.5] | 4.76 angstroms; 26.3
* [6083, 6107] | -1.78 angstroms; 32.5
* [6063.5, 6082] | -1.42 angstroms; 32.6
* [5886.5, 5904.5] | 8.88 angstroms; 15.5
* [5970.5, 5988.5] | 1.05 angstroms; 28.6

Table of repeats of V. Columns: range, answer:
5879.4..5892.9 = 16.8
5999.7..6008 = 30.1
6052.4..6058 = 33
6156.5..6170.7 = 25.1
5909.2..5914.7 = 24.9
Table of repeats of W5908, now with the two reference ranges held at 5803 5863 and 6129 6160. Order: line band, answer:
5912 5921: 0.20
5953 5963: 0.14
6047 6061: -0.06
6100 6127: 0.03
